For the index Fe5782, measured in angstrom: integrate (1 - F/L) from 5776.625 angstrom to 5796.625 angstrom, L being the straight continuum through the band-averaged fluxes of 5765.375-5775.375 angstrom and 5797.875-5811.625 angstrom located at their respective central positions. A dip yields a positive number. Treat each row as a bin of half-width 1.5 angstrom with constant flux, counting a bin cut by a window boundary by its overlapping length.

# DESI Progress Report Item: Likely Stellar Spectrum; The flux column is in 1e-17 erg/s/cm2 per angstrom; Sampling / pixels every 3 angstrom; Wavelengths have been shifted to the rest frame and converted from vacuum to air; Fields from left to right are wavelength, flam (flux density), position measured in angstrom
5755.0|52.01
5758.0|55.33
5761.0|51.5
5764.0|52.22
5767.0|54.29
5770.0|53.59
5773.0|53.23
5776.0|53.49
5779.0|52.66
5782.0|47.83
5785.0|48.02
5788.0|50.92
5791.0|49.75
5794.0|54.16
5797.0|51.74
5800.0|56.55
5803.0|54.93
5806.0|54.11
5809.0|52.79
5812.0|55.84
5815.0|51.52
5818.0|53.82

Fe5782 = 1.2 angstrom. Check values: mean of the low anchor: 53.7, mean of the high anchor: 54.6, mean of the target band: 50.8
